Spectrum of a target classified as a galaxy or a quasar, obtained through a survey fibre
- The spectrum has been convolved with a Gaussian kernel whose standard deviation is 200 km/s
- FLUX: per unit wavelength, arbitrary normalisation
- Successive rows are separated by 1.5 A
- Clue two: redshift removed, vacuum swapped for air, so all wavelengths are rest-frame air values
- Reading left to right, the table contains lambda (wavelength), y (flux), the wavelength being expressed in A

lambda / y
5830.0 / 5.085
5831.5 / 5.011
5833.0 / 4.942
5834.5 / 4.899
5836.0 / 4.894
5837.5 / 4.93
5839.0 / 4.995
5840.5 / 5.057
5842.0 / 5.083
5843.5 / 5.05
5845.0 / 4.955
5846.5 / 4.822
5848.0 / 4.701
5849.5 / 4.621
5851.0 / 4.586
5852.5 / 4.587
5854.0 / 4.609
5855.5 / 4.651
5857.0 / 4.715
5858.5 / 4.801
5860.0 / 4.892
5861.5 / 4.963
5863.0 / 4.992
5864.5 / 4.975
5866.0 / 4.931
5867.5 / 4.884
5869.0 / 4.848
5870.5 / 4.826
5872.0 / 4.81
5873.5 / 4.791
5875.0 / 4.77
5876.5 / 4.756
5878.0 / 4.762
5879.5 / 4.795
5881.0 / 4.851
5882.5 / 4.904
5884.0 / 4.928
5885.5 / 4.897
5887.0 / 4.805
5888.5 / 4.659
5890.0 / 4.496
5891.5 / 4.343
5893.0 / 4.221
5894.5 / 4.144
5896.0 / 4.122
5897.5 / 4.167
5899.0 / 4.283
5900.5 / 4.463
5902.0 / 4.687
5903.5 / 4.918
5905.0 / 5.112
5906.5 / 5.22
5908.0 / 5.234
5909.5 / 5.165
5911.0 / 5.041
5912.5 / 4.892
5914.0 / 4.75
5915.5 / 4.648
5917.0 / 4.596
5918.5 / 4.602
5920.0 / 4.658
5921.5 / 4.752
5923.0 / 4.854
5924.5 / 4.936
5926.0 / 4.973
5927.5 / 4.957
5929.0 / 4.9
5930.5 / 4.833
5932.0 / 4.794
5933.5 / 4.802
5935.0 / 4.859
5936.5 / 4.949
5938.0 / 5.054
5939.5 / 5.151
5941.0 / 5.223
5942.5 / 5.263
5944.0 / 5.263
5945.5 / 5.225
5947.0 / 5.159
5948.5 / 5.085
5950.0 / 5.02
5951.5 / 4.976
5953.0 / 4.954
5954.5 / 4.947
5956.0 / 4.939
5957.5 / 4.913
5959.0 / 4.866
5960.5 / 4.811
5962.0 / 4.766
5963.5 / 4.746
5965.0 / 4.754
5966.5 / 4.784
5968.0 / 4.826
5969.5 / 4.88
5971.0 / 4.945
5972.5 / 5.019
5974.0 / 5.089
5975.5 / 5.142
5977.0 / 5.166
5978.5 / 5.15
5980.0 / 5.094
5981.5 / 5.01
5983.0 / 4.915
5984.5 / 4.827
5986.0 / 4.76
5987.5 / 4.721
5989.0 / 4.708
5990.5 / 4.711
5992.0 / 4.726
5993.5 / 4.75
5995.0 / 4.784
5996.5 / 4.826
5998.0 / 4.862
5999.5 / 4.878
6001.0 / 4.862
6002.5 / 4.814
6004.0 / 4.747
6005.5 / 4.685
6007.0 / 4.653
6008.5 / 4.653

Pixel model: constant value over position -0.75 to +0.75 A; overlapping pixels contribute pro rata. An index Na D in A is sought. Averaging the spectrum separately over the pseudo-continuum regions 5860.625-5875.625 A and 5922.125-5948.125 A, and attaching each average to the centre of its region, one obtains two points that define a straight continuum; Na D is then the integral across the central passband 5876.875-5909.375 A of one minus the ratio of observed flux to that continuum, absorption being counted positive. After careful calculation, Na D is 1.66 A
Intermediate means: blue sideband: 4.88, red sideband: 5.01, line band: 4.68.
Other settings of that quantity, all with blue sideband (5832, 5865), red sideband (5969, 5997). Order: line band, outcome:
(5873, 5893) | 0.56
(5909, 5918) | 0.08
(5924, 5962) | -0.77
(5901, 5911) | -0.34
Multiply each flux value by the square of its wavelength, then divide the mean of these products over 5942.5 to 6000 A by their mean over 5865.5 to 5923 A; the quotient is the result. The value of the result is 1.07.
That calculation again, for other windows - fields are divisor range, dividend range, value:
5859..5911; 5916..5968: 1.05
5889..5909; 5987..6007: 1.08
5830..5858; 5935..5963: 1.07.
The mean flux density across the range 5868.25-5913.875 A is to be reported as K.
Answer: 4.73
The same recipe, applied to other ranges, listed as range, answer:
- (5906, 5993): 4.93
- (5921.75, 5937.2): 4.88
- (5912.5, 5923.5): 4.7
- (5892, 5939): 4.76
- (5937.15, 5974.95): 4.99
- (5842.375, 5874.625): 4.81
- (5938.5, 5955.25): 5.11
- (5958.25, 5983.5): 4.94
